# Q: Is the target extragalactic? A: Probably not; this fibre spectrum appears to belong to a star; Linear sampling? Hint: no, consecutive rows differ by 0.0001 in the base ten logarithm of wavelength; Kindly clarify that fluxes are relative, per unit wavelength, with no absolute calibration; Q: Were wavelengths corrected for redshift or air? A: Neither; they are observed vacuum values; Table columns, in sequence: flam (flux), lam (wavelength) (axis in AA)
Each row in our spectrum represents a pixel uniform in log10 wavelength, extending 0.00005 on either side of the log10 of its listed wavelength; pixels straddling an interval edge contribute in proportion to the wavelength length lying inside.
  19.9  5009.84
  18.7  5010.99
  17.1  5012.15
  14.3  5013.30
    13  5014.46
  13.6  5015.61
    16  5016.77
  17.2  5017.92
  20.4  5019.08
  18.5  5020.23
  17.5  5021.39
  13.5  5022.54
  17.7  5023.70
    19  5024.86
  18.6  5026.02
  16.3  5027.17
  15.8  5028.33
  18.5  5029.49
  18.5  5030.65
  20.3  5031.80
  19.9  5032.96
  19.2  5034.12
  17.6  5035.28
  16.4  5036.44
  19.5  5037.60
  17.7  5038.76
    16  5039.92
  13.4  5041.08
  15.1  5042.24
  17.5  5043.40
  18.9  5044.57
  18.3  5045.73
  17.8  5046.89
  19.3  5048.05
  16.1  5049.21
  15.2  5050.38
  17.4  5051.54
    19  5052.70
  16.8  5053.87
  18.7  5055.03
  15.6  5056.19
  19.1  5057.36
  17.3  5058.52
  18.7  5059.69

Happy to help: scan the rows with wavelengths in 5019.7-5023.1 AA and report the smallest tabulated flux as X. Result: 13.5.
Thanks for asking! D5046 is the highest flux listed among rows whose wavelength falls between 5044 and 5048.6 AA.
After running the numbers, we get 19.3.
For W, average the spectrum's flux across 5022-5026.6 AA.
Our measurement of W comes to 17.2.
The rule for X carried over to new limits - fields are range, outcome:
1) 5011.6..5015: 13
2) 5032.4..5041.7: 13.4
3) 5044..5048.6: 17.8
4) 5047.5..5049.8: 16.1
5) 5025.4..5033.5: 15.8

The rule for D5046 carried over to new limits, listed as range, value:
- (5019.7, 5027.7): 19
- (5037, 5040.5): 19.5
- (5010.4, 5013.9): 18.7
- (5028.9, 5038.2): 20.3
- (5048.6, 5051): 16.1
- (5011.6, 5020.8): 20.4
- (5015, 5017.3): 16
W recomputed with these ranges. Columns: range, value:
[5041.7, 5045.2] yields 17.2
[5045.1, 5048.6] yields 18.5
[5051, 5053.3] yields 18.2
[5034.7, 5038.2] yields 17.8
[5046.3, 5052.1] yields 17.2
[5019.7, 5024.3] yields 16.8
